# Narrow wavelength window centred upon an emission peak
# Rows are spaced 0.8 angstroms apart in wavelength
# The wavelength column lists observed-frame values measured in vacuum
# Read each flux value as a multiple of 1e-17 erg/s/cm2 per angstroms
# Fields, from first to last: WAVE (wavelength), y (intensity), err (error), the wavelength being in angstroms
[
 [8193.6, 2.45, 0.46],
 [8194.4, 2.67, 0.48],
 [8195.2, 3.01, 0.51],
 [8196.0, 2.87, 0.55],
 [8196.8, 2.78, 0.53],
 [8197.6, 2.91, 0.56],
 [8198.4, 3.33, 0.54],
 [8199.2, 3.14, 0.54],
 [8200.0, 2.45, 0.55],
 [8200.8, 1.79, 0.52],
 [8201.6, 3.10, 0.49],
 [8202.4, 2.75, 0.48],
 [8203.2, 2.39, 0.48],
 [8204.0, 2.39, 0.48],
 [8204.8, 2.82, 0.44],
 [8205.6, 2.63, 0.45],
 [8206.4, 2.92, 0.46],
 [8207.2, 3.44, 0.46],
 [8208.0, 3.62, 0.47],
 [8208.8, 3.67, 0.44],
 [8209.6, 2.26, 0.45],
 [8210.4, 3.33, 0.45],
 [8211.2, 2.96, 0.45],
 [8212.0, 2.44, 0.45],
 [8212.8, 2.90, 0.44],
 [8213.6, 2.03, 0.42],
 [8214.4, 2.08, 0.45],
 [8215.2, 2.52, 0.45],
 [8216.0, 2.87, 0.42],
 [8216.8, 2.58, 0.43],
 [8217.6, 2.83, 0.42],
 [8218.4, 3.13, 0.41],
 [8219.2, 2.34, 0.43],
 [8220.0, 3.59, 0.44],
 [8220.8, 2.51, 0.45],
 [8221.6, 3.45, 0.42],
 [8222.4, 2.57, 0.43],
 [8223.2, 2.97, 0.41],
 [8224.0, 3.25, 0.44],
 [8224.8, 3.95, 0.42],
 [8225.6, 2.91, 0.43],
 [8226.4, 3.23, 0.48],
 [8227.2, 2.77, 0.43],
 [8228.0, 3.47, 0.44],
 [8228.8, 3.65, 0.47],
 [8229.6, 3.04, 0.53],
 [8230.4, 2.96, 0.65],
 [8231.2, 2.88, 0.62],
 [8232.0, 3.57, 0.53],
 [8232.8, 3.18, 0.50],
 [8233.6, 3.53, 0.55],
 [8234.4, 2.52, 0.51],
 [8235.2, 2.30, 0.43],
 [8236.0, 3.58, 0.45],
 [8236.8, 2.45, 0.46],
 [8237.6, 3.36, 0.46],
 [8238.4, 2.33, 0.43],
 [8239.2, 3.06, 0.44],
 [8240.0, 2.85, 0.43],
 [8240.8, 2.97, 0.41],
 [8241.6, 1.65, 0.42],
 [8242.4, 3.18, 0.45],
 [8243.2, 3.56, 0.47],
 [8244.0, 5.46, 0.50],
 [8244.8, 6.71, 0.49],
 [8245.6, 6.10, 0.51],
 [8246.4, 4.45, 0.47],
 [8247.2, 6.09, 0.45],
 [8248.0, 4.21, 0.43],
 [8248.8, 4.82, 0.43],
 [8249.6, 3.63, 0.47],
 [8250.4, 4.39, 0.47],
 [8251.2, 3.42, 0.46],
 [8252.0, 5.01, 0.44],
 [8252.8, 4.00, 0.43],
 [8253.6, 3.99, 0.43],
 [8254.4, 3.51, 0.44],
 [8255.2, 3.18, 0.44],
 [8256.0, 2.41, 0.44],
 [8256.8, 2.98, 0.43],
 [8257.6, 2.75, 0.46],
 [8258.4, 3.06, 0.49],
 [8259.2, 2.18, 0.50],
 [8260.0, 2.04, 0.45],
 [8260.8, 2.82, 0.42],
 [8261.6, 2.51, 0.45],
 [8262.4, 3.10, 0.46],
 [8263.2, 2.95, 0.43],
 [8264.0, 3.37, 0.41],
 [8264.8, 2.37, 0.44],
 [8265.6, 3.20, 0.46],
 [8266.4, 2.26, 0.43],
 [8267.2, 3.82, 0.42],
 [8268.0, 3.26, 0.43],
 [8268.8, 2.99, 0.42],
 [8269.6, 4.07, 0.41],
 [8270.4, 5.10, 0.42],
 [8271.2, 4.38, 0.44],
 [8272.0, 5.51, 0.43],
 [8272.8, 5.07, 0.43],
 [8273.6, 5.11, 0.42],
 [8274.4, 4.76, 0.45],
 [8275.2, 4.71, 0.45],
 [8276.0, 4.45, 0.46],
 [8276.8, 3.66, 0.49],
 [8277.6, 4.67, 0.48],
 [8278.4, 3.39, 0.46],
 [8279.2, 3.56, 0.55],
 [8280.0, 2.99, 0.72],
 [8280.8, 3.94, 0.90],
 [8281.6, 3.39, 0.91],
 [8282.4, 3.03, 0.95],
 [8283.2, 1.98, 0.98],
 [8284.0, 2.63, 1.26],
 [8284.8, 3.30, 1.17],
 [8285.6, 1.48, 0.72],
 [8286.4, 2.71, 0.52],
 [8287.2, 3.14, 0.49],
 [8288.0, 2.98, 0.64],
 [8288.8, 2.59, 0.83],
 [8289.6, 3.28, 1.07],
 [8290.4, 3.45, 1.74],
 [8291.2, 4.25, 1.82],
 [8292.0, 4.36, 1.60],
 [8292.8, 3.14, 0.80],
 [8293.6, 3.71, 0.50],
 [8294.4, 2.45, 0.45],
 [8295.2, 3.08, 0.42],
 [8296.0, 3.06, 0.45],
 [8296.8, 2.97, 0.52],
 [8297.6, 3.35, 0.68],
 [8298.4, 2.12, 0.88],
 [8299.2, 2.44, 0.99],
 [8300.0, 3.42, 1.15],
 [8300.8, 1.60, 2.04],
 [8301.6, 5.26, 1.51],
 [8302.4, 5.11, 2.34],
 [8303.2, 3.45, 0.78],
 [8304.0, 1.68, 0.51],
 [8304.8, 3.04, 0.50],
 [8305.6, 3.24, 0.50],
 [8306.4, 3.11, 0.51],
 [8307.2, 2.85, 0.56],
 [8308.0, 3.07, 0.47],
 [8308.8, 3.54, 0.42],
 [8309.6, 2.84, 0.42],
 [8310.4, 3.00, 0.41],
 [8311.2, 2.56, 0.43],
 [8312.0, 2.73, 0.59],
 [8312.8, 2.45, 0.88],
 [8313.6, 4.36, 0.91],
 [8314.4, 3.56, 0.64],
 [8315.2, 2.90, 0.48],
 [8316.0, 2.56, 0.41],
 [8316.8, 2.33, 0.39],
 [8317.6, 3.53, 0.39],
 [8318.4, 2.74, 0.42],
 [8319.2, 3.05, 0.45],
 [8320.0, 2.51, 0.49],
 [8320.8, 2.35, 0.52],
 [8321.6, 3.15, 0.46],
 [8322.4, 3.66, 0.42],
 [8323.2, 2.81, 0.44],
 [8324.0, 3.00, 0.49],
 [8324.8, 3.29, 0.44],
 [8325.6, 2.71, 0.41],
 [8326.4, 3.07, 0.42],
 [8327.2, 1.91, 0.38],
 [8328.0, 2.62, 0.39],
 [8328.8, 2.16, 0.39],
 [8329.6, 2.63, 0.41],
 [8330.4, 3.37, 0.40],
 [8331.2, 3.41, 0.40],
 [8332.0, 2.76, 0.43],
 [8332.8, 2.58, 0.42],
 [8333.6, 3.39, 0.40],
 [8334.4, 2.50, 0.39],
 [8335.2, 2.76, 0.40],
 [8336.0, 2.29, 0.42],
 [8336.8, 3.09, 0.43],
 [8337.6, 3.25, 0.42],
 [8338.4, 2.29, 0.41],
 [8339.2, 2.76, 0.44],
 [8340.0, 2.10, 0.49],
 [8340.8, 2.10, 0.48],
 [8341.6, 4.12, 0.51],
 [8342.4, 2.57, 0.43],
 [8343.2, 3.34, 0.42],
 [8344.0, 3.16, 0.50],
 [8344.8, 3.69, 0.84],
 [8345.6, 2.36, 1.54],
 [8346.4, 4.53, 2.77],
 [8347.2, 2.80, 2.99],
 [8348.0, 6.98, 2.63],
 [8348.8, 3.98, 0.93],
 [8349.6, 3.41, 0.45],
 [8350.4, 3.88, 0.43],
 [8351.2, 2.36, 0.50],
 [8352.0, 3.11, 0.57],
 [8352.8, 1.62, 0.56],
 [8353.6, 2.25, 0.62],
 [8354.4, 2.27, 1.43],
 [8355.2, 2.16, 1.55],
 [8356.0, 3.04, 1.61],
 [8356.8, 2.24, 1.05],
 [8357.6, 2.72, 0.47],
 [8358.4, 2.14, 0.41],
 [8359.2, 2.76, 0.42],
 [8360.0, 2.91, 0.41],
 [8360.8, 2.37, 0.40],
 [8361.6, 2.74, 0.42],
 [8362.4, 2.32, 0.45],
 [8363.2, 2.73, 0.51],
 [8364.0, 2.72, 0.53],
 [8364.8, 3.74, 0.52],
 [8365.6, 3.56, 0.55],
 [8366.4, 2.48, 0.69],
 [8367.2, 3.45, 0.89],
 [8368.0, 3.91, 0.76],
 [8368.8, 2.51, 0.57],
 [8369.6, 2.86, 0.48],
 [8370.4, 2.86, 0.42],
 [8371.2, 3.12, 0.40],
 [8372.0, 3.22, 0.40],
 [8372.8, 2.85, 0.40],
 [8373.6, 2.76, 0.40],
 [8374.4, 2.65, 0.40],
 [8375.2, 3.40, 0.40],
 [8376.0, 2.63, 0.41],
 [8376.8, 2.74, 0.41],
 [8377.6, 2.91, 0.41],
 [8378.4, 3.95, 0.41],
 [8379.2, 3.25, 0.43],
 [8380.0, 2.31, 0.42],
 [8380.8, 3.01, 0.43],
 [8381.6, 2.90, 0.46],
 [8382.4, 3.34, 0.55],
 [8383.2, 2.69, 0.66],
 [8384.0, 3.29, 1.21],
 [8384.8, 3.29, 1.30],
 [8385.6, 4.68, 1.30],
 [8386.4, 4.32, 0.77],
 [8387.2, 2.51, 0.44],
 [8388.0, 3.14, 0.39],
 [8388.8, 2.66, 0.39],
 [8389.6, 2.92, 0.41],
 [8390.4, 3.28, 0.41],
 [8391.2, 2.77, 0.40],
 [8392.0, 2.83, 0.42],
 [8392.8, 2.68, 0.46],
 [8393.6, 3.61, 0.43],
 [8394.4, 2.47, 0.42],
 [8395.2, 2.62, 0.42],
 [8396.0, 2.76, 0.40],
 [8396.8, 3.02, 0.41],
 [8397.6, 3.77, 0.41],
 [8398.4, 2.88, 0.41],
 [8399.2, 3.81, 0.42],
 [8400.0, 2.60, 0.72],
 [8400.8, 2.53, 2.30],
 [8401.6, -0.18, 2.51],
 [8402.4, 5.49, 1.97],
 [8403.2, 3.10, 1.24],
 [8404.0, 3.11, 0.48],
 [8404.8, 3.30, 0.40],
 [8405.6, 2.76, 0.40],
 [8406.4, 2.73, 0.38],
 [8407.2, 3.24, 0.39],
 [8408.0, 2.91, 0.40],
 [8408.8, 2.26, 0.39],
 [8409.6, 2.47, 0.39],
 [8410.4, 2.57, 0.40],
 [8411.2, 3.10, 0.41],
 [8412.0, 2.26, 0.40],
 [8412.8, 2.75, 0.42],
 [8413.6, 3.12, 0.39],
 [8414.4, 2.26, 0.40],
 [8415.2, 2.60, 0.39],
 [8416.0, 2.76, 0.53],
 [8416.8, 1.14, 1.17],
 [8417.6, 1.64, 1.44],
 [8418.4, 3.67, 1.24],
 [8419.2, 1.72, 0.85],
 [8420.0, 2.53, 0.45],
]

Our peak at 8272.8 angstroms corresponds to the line [N II]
